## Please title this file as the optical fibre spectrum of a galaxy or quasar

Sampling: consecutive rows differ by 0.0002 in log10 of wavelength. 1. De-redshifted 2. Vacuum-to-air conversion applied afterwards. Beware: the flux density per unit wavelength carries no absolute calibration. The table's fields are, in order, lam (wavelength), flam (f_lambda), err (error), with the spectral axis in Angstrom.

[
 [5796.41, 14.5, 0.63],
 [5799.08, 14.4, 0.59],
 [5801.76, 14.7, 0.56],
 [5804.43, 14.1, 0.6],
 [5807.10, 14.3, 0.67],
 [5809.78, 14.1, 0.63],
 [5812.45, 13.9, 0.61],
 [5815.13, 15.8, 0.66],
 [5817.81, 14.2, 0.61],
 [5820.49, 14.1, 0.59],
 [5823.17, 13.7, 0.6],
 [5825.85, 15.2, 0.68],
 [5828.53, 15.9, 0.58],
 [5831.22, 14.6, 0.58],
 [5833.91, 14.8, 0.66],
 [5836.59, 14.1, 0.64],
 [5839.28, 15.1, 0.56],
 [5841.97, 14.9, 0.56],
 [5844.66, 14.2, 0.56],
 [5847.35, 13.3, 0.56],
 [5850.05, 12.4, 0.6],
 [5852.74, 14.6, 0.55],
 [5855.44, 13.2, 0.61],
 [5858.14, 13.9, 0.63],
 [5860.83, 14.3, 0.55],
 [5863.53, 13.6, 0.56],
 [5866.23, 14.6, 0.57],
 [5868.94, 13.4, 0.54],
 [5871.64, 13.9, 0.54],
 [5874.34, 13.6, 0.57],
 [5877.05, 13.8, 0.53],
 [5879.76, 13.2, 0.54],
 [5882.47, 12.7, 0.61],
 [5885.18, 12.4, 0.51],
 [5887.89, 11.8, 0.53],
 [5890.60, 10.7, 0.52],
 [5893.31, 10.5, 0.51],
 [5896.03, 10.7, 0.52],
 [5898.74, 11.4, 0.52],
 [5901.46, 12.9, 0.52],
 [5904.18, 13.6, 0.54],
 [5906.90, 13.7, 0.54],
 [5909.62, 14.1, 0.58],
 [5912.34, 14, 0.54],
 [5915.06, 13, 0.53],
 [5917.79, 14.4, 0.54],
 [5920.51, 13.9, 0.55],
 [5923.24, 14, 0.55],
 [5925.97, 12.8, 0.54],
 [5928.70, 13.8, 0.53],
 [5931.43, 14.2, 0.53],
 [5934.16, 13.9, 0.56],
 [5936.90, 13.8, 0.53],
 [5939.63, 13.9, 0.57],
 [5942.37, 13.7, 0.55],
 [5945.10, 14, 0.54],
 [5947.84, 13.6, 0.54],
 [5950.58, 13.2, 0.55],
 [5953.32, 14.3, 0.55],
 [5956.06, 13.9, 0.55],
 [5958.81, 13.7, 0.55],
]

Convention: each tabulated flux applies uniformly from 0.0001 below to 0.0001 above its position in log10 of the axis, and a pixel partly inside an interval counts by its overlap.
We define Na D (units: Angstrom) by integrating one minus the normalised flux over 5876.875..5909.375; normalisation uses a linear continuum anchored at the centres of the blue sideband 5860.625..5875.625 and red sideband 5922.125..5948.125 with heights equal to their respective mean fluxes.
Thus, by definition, 3.6 Angstrom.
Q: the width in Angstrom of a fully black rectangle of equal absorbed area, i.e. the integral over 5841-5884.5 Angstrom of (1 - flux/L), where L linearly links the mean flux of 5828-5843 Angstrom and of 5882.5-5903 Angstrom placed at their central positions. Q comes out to -1.41 Angstrom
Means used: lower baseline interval 14.8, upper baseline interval 11.6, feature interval 13.7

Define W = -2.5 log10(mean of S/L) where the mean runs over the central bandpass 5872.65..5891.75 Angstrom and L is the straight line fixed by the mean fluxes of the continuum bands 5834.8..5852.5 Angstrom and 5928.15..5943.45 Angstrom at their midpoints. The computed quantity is 0.11 mag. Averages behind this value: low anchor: 14.1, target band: 12.6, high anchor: 13.9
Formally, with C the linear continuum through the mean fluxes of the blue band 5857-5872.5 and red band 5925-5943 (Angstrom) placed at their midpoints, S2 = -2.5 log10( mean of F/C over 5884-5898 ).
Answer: 0.23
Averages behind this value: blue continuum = 14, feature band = 11.2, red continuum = 13.7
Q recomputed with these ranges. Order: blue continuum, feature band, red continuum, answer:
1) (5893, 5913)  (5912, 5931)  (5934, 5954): -0.8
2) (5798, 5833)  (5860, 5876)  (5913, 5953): 0.3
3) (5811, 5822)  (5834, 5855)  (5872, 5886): -0.3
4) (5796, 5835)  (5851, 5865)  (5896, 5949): 0.3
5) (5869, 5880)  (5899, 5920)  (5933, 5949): 0.3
